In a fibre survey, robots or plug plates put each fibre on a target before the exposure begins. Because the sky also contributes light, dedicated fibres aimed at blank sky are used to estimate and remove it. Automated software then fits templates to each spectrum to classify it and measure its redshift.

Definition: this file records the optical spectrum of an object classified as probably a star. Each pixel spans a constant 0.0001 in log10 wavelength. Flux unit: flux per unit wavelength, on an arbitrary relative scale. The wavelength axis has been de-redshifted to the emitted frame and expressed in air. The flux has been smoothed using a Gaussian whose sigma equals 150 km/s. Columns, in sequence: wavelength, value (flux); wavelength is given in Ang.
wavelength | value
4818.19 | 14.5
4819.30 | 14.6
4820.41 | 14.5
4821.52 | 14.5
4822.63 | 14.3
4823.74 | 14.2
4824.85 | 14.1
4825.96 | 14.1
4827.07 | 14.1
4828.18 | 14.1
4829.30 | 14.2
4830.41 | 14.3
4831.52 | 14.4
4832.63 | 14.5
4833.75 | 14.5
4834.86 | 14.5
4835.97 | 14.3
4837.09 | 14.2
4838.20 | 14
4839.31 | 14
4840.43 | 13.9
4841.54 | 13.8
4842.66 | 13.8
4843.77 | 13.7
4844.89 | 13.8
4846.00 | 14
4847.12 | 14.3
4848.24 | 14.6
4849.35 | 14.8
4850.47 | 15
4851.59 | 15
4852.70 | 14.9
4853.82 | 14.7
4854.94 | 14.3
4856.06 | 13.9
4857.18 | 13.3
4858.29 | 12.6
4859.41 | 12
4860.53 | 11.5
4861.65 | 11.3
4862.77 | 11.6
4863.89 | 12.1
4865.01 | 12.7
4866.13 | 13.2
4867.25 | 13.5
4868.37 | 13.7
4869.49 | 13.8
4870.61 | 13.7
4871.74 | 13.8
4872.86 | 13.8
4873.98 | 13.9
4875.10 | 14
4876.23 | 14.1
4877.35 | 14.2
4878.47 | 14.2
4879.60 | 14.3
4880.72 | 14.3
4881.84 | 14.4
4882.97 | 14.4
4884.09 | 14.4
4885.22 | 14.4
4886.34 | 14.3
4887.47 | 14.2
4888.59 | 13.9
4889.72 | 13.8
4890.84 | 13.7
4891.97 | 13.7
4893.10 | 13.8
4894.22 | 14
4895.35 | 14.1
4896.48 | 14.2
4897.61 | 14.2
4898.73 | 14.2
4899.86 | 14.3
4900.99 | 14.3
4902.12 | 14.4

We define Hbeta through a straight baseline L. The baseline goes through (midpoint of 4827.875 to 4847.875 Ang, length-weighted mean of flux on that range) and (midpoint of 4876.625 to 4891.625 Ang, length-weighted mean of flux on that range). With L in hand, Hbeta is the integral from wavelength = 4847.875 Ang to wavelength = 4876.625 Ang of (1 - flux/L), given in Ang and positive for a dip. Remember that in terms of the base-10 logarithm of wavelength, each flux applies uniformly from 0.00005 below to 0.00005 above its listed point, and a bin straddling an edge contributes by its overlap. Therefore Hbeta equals 1.3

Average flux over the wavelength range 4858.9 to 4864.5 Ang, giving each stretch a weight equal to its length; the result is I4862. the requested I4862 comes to 11.7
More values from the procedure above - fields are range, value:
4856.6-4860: 12.6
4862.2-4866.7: 12.4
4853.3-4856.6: 14.3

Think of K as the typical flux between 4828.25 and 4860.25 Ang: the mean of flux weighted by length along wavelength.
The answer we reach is 14.1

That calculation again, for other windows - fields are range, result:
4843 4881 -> 13.7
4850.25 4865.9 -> 13.2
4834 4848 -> 14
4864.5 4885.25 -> 13.9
